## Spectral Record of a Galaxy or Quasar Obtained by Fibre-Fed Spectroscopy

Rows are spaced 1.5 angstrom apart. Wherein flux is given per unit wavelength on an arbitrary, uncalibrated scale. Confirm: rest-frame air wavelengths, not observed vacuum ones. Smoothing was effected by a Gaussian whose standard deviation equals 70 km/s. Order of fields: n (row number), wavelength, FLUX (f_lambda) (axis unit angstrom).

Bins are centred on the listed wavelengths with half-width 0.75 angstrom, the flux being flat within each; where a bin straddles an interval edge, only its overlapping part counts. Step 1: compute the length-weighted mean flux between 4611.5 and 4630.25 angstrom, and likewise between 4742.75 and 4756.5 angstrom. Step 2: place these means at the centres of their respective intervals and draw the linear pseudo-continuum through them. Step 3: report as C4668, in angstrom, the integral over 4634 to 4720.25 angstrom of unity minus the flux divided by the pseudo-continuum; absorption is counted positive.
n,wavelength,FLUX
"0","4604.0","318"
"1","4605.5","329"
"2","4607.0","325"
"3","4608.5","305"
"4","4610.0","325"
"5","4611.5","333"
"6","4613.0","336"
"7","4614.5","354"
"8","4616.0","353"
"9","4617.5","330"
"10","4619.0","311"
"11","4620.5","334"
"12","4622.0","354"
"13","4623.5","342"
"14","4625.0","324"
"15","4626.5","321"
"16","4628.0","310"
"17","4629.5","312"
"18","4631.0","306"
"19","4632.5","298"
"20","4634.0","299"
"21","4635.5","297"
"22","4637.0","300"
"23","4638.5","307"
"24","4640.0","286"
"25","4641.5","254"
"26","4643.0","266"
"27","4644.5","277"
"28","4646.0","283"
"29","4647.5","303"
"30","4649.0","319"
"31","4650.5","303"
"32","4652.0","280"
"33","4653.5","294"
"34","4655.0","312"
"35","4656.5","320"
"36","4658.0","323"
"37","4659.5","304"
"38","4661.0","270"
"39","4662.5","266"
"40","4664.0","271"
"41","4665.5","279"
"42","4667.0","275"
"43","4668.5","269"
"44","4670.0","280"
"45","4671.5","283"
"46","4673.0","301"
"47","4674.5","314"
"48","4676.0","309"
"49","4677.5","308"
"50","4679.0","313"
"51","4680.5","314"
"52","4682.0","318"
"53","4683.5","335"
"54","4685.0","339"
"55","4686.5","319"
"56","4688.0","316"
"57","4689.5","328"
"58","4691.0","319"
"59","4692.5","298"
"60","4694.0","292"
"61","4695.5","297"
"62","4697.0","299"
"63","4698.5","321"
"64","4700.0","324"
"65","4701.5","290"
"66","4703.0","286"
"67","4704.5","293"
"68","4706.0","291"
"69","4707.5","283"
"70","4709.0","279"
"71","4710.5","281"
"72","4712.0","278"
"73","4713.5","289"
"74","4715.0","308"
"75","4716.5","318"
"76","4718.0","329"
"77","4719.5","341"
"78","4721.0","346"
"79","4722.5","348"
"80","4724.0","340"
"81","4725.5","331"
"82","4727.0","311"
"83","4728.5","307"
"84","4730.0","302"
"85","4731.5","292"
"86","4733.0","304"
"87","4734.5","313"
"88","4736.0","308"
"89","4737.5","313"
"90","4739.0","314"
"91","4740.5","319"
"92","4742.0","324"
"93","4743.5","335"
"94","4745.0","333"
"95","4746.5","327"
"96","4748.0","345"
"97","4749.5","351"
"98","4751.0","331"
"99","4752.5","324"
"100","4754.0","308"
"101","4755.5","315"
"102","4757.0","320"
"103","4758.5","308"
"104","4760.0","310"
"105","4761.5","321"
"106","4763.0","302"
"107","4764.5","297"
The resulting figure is 8.27 angstrom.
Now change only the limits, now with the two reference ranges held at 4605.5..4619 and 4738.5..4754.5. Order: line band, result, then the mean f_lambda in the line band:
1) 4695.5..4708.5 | 1.2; 298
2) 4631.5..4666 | 4.0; 292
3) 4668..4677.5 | 1.0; 294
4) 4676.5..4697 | 1.0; 314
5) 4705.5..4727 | 1.1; 312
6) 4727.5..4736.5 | 0.7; 304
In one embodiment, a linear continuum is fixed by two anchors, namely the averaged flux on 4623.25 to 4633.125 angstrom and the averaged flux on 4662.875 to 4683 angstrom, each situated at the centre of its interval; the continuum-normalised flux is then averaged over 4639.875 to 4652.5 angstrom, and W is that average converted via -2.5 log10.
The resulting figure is 0.08 mag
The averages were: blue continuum 315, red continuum 295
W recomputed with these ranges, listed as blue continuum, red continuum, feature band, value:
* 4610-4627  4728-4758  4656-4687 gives 0.098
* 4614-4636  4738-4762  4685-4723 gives 0.056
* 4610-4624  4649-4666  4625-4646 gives 0.080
